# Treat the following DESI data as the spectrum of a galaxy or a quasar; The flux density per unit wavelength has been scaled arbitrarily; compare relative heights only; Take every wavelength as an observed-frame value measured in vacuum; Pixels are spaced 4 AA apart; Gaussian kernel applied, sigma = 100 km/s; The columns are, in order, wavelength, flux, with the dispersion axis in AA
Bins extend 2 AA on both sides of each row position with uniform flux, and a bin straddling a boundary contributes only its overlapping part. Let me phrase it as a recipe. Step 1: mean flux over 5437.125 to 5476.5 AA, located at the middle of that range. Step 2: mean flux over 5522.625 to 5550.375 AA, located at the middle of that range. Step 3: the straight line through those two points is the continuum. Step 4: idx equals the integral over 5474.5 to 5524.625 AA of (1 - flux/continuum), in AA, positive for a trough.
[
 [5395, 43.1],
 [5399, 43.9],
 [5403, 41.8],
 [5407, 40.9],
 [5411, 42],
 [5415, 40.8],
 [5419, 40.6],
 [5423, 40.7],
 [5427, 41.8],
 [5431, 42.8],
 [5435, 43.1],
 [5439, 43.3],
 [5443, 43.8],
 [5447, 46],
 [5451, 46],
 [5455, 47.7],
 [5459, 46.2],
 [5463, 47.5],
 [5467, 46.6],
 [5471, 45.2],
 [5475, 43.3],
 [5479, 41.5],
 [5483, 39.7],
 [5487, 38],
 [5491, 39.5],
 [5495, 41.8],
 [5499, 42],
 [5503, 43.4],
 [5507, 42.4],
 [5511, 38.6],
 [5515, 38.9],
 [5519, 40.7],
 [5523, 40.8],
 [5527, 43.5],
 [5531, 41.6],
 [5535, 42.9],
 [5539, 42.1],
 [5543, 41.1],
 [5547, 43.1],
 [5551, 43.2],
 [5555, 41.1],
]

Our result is 3.5 AA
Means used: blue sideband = 45.6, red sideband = 42.3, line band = 40.7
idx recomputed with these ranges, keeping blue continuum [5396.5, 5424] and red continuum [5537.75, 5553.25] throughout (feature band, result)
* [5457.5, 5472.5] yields -1.6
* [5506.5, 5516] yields 0.6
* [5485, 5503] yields 0.6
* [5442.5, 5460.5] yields -1.8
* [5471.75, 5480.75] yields -0.2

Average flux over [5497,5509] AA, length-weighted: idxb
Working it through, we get 42.6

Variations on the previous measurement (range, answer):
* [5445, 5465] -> 46.7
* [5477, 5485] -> 40.6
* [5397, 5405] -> 42.8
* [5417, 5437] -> 41.8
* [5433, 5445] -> 43.4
